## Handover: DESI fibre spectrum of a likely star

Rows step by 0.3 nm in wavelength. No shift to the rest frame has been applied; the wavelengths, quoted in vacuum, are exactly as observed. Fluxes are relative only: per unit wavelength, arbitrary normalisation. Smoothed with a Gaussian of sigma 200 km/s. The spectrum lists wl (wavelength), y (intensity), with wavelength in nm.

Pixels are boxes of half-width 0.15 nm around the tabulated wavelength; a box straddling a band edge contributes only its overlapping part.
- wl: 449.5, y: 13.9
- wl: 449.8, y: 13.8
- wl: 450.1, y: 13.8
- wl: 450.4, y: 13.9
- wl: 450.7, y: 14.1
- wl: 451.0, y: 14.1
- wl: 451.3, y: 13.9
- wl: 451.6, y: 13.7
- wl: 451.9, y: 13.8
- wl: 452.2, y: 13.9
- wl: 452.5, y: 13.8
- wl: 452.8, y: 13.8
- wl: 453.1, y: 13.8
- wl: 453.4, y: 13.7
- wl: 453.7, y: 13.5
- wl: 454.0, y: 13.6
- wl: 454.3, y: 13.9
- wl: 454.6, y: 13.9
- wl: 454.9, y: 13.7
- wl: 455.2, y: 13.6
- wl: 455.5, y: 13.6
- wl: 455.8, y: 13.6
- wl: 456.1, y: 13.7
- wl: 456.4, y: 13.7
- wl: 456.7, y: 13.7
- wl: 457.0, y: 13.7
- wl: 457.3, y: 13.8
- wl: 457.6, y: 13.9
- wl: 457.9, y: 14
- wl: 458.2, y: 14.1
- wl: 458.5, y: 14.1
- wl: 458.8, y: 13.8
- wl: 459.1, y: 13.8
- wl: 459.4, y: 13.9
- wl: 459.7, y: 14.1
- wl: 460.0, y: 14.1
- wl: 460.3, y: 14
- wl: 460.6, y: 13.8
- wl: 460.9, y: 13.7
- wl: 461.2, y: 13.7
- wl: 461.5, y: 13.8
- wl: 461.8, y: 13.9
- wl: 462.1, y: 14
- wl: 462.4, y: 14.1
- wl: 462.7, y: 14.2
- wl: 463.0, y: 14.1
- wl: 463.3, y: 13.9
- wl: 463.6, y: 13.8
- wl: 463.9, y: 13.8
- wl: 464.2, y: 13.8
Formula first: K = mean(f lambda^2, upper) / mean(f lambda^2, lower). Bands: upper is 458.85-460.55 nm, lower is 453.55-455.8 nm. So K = 1.0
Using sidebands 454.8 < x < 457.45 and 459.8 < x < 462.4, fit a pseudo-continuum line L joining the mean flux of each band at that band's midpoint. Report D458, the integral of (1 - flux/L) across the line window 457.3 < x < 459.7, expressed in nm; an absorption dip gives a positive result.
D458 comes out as -0.03 nm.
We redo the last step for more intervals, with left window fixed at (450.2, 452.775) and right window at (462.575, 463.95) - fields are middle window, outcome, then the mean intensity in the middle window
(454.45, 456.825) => 0.04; 13.7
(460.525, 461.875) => 0.02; 13.8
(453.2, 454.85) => 0.02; 13.7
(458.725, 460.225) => 0.00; 13.9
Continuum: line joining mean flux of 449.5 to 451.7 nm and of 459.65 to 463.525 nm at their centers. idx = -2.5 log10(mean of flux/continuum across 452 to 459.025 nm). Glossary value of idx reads 0.01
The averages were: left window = 13.9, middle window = 13.8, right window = 13.9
